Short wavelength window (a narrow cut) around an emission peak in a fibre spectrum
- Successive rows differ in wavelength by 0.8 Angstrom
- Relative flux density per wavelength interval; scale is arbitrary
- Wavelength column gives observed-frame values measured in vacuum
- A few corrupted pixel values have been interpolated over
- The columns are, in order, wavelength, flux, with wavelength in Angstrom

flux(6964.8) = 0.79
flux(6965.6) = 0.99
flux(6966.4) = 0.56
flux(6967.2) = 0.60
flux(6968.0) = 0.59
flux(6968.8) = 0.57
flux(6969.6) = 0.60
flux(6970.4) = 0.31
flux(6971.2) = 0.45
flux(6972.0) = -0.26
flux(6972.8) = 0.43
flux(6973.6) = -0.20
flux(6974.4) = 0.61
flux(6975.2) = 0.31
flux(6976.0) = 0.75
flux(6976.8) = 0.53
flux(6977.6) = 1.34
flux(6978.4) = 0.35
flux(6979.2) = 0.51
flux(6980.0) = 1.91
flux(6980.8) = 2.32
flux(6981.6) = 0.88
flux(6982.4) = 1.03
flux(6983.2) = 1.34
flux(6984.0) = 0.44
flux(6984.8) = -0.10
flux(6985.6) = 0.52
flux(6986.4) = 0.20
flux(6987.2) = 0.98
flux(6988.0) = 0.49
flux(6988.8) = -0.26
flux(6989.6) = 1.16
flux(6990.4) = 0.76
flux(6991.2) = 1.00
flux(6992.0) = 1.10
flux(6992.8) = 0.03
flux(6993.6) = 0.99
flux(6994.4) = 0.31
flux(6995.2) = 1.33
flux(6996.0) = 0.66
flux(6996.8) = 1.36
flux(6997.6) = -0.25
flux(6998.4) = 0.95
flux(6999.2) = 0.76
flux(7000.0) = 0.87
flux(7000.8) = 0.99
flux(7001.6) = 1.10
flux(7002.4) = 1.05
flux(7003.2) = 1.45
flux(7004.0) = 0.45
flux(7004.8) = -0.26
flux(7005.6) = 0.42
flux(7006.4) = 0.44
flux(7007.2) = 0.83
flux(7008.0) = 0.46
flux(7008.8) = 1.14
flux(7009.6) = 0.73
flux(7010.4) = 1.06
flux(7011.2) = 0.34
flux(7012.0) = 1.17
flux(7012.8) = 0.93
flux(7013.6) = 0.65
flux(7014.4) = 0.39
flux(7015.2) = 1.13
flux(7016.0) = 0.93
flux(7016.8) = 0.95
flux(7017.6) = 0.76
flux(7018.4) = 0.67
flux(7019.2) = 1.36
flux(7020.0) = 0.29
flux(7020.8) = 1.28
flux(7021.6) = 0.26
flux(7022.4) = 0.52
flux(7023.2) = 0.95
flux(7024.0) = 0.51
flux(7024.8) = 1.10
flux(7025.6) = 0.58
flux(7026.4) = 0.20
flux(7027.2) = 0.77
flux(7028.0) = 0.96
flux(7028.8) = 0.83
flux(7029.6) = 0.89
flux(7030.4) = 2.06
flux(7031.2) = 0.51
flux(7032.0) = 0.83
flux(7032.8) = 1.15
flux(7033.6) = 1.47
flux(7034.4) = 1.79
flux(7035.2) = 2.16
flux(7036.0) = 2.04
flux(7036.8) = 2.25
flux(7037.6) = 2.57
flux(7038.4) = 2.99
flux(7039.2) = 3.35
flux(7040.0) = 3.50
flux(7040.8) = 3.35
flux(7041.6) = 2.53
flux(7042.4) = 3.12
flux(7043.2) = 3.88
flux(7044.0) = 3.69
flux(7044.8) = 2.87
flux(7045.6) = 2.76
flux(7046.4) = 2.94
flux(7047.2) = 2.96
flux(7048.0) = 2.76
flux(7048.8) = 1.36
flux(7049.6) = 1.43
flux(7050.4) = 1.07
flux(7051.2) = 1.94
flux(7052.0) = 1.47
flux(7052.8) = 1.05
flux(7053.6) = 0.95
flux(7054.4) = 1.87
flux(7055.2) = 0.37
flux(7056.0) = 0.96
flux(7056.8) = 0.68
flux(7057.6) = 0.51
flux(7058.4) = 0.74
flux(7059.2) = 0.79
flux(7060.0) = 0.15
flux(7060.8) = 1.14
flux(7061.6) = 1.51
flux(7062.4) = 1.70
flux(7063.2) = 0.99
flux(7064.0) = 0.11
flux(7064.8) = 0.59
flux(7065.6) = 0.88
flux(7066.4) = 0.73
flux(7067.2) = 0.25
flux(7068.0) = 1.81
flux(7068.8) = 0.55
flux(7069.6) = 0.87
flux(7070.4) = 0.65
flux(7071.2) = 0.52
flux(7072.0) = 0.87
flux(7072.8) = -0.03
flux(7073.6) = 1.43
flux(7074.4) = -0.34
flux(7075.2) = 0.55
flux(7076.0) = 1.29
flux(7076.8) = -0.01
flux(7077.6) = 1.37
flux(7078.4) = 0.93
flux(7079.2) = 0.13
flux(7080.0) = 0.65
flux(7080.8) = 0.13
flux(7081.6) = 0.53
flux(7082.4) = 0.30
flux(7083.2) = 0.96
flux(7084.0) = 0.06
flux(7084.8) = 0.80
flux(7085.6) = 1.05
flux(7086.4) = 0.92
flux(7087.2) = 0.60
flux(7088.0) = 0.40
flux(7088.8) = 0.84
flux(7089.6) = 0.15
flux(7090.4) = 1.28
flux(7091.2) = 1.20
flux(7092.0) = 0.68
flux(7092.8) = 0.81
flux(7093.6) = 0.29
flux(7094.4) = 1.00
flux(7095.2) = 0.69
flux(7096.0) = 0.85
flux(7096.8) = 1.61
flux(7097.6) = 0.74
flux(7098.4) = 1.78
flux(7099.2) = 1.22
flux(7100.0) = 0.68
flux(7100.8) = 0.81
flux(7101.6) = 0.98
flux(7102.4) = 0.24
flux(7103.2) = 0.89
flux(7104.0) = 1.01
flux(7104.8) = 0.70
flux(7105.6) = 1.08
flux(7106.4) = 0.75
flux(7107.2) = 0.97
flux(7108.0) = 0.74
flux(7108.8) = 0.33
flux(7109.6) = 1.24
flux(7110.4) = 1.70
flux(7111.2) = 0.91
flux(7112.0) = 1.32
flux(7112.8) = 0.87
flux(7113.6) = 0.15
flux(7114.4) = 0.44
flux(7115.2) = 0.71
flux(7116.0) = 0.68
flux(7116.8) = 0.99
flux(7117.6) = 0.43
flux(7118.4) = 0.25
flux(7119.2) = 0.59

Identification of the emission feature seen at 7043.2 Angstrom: [O II]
